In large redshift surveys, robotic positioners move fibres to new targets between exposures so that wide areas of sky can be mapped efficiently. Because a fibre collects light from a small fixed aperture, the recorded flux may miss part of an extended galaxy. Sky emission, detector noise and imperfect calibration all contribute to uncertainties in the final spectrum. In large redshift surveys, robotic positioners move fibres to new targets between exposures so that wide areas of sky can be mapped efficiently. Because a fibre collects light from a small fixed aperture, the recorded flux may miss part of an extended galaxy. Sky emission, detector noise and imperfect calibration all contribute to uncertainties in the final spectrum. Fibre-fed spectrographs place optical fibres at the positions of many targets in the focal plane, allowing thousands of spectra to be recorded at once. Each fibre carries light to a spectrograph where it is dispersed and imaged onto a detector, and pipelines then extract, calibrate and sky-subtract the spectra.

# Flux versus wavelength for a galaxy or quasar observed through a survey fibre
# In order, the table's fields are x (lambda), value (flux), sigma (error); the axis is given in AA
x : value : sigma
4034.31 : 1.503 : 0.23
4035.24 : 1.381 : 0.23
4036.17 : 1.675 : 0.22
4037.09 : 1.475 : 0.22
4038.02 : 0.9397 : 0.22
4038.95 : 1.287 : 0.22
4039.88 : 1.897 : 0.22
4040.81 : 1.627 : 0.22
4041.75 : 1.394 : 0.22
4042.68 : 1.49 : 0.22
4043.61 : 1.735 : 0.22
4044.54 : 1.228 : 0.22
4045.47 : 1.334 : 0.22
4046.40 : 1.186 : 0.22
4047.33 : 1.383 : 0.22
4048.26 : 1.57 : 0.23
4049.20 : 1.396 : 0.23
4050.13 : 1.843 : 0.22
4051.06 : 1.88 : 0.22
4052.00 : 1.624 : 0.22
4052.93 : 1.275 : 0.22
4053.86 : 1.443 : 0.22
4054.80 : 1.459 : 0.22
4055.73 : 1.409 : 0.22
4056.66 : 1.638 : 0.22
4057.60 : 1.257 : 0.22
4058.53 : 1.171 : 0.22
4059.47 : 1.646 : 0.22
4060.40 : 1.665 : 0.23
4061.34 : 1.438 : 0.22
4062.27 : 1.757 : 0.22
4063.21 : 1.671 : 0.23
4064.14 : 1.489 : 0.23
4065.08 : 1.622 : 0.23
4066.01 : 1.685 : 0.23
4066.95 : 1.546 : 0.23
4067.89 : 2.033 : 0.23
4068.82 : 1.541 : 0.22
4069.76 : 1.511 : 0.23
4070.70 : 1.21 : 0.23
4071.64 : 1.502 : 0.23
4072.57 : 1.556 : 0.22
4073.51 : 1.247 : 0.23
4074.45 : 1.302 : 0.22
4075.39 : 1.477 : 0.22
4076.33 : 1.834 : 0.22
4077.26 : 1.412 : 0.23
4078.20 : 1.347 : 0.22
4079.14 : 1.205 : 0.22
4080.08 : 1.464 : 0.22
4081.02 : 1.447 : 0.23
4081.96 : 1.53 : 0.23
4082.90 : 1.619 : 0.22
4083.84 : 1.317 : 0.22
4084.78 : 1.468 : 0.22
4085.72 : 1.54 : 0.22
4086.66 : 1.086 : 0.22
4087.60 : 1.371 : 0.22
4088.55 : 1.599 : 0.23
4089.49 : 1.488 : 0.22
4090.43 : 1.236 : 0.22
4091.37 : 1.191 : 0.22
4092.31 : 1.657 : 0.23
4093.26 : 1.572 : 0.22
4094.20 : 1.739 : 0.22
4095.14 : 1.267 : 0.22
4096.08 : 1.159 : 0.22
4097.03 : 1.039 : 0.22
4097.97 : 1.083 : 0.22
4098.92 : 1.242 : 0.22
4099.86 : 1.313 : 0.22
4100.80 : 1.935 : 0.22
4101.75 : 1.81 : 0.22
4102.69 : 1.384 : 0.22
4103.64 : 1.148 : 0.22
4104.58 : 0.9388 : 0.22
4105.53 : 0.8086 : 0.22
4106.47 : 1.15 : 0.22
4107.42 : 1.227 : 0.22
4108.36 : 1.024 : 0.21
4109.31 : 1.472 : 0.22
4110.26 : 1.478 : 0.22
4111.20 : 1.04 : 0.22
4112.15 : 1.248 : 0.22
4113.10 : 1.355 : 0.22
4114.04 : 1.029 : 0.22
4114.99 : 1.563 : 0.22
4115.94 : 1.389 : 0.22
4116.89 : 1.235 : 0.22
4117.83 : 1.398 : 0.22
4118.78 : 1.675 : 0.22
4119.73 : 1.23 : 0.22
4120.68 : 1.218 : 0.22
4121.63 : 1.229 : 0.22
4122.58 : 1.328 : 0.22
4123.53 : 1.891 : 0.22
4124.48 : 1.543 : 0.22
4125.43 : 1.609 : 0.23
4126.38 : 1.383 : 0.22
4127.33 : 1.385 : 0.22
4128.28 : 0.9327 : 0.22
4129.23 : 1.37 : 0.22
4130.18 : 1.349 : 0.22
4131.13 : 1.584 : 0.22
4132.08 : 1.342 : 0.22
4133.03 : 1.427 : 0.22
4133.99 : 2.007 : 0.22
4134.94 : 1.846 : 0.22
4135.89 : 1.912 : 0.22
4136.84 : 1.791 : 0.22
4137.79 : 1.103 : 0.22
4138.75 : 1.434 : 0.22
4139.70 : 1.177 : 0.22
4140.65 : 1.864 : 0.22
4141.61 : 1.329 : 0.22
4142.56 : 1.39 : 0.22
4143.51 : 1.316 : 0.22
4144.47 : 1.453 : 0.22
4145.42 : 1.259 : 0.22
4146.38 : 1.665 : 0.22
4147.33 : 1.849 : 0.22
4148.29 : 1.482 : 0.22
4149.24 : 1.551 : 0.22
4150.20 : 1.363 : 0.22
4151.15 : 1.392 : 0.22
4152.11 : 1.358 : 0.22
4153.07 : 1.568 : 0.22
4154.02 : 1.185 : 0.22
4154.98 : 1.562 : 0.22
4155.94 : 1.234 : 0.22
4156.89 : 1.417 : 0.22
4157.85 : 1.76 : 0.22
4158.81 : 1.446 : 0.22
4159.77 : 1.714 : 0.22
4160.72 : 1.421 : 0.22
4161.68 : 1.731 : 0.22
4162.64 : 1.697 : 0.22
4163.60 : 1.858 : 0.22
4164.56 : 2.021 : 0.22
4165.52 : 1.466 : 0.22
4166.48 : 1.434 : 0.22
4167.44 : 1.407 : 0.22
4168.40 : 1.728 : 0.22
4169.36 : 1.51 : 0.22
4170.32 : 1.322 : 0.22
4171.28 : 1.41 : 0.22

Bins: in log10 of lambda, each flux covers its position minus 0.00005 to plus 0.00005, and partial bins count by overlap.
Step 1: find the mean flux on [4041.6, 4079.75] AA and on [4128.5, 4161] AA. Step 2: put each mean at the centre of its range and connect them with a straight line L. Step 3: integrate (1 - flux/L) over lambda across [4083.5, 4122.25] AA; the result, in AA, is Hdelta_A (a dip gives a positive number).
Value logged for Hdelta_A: 4.4 AA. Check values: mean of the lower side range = 1.5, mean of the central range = 1.33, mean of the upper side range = 1.49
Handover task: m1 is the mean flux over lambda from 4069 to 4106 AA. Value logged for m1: 1.39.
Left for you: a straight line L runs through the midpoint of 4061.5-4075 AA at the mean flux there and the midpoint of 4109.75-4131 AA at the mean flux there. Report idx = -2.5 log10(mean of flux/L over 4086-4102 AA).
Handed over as 0.045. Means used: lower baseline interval 1.55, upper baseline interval 1.36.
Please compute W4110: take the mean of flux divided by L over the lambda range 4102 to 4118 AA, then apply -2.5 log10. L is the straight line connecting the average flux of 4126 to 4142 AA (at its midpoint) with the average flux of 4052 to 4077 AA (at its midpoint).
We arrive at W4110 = 0.21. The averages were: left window 1.52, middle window 1.23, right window 1.49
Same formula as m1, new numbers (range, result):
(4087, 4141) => 1.39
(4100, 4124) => 1.33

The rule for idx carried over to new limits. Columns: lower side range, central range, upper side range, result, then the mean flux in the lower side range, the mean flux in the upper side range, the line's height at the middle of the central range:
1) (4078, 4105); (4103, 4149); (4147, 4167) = 0.06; 1.39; 1.55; 1.47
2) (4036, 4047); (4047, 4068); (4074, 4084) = -0.08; 1.43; 1.46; 1.44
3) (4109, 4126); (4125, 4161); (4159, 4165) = 0.07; 1.38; 1.72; 1.58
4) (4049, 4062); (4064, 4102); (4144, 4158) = 0.04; 1.52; 1.47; 1.5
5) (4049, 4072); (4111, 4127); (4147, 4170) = 0.12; 1.55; 1.54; 1.55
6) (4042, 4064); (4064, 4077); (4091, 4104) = -0.06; 1.5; 1.4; 1.46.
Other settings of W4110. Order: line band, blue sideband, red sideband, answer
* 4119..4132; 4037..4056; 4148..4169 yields 0.093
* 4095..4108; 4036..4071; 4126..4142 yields 0.197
